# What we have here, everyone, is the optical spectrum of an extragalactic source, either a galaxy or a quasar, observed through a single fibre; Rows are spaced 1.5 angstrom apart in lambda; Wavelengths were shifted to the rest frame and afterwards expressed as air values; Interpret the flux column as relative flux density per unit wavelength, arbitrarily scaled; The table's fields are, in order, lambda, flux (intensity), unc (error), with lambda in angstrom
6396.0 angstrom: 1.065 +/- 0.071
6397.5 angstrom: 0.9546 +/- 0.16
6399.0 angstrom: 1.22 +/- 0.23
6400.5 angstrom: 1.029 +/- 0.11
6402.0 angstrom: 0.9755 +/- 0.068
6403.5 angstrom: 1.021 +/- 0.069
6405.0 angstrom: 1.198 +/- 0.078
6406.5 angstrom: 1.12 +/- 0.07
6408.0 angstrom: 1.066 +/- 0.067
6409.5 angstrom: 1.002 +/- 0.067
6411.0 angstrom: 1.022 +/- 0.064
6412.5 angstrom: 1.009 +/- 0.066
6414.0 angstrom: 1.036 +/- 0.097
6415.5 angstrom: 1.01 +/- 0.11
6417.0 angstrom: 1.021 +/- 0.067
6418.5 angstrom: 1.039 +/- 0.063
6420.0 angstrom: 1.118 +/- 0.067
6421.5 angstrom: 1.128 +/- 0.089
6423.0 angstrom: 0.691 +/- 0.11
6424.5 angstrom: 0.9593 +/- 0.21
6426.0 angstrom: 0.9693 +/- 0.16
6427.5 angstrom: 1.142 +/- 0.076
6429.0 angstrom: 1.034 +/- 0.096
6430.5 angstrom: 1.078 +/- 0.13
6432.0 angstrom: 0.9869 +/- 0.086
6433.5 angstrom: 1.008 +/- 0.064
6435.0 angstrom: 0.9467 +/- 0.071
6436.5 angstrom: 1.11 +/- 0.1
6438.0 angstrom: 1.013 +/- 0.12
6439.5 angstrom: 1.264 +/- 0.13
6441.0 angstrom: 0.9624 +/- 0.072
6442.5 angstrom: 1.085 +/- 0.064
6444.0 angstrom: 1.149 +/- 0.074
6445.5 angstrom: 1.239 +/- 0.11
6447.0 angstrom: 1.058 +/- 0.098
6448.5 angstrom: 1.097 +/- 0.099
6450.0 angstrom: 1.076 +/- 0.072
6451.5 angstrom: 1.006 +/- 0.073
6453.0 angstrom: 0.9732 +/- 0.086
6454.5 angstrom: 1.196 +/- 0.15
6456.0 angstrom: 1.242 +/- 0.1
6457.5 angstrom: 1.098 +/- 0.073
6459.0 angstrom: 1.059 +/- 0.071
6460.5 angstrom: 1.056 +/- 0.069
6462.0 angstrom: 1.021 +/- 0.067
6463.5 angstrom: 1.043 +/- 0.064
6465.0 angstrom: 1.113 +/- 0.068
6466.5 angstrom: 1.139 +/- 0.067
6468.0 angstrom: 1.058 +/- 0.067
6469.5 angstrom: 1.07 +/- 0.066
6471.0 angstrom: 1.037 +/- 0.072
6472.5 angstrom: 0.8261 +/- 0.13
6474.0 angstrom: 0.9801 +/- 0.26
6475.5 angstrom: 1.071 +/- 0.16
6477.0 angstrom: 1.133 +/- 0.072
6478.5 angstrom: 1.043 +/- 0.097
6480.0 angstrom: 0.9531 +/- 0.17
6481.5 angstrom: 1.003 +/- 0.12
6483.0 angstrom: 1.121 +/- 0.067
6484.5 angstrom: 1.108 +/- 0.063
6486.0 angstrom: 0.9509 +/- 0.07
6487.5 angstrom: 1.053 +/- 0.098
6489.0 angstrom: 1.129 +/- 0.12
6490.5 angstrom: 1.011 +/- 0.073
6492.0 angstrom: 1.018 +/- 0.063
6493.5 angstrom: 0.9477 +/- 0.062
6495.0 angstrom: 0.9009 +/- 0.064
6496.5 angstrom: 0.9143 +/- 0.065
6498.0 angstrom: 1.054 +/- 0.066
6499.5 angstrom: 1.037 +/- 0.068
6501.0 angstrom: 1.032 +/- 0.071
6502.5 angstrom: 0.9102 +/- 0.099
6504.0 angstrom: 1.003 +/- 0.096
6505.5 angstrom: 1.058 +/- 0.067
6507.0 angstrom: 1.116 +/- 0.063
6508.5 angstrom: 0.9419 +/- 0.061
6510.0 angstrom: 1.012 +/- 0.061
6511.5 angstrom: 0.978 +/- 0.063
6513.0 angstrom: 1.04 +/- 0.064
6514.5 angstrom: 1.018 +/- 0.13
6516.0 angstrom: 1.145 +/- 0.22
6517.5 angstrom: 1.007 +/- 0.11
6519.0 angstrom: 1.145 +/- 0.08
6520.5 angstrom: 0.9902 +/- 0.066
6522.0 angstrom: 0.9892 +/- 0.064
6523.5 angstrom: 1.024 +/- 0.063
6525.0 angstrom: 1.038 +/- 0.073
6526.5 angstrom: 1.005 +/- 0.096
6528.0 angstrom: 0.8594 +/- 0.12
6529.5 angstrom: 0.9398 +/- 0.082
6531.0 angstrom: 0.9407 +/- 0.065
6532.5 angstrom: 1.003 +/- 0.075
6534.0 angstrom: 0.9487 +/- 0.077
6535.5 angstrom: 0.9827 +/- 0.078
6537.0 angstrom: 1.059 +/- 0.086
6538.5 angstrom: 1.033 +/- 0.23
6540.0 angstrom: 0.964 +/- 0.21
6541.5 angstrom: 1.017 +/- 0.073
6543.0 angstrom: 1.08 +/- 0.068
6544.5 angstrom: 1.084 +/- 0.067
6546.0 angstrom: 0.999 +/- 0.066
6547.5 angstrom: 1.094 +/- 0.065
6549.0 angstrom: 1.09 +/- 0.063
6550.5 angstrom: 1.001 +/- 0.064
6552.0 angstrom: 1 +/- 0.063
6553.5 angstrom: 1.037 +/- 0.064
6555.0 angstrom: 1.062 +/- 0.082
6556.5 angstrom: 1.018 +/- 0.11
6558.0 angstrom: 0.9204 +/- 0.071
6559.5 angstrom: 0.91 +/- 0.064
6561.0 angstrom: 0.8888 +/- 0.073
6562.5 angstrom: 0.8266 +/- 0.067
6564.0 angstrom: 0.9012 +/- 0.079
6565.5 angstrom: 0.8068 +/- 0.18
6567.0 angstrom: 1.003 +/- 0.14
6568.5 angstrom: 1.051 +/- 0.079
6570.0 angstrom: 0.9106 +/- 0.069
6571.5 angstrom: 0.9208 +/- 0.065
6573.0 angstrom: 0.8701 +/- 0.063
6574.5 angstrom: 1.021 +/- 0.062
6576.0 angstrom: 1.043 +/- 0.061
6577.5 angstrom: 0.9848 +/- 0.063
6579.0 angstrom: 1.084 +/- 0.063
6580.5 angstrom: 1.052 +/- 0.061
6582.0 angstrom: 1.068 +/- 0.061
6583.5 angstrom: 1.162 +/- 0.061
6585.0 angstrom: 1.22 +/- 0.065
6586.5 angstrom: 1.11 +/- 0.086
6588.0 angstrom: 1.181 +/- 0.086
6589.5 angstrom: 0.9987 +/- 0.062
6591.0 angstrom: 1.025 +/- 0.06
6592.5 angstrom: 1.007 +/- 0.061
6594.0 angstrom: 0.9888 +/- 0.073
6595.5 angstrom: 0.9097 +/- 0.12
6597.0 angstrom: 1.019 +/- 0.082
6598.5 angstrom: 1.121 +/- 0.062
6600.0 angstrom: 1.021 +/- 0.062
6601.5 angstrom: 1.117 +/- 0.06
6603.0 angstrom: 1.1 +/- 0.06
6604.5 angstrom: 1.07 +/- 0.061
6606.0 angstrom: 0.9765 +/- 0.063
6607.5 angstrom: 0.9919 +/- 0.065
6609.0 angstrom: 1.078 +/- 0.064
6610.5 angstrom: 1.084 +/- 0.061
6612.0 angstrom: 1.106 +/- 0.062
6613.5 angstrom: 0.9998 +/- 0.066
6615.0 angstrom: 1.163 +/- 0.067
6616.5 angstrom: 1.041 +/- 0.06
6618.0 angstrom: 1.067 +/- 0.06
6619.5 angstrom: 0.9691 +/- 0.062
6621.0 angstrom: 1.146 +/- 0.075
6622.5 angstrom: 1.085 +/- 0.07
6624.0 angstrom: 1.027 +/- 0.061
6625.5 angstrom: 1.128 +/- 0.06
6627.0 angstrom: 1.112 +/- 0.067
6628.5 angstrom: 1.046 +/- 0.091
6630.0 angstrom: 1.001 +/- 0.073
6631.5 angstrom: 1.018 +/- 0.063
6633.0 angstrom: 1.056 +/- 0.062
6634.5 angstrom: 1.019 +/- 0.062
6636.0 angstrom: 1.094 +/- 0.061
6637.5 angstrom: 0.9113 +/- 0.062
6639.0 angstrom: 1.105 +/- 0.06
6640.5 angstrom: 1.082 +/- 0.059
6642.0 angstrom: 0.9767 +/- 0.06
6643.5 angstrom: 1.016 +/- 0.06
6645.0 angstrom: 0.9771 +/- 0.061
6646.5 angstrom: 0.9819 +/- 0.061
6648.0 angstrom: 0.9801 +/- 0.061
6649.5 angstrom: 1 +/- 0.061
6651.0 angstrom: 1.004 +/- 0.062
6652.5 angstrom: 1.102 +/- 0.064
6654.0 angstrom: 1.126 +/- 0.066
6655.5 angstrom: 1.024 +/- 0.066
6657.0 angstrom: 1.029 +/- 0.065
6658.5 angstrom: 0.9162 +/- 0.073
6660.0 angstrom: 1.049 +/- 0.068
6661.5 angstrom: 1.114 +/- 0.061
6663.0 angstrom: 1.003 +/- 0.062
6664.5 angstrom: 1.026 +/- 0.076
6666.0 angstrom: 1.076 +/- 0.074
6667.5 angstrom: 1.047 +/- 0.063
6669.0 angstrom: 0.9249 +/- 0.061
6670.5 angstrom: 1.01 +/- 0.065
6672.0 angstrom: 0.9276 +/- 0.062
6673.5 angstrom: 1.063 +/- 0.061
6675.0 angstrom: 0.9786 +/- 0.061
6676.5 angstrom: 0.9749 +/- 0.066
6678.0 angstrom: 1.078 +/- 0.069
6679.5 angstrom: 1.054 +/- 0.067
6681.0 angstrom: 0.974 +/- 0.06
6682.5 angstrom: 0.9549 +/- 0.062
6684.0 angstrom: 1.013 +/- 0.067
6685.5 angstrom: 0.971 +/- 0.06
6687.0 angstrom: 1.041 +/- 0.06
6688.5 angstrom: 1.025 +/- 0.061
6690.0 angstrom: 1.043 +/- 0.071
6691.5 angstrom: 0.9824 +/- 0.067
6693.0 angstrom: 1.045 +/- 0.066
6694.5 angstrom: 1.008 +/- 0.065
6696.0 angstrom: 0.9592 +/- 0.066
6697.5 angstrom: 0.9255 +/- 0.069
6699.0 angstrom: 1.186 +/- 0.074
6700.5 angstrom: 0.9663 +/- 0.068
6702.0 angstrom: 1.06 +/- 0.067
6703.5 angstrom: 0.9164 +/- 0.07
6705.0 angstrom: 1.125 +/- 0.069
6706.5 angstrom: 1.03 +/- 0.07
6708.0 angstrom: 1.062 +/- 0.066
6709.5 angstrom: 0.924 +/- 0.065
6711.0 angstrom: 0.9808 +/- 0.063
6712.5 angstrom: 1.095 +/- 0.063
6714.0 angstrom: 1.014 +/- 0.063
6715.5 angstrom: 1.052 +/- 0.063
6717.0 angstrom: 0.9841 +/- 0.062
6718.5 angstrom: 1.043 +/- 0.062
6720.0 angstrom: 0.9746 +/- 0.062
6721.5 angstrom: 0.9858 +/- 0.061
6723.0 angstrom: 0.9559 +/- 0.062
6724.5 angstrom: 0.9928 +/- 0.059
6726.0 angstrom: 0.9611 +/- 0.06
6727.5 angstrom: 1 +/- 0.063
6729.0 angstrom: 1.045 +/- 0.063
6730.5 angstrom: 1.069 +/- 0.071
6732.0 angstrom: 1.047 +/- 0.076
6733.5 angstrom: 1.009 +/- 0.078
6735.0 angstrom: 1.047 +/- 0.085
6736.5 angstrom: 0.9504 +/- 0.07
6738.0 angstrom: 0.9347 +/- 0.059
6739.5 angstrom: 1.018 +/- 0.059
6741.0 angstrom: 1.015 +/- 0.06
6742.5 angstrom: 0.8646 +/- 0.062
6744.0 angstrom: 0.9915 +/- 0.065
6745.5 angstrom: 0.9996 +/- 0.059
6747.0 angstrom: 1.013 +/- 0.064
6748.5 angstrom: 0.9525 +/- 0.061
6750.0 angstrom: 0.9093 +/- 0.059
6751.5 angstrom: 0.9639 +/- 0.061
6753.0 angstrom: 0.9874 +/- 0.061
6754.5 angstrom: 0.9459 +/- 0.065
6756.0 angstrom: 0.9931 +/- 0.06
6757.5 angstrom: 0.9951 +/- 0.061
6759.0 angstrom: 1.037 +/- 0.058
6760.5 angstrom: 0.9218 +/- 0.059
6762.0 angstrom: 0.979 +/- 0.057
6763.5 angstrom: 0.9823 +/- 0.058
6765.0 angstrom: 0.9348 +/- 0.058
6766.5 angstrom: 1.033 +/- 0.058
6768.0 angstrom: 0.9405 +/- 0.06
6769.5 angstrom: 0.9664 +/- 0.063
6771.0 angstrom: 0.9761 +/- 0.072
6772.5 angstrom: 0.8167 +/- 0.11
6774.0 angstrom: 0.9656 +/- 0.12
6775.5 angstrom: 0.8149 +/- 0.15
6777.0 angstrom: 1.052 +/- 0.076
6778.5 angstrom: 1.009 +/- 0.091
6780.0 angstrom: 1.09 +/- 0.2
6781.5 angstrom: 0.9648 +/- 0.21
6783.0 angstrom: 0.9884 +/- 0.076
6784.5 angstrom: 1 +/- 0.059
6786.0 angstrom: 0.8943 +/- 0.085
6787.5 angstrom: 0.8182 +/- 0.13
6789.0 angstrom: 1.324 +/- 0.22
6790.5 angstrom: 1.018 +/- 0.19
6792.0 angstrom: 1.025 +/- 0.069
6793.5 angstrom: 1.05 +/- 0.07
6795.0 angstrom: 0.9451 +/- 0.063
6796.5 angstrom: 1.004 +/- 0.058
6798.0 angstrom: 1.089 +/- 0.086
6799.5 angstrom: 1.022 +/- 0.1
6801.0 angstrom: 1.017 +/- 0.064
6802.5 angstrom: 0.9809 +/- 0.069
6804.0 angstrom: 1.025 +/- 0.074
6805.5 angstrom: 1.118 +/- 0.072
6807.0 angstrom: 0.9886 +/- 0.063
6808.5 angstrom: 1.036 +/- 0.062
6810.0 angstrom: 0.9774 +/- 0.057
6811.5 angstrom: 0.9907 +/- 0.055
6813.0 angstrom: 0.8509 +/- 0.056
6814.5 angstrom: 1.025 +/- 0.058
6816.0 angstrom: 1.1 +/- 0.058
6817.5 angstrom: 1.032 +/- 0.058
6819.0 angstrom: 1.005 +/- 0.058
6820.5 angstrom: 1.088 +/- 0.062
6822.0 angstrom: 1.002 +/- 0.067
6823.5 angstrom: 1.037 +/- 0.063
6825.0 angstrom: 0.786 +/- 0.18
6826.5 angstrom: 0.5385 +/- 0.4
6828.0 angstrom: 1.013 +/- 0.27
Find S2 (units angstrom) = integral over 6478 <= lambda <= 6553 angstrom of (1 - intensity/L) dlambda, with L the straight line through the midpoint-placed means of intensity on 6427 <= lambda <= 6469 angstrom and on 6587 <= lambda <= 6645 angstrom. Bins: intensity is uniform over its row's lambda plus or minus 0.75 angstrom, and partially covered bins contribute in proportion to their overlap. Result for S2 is 3.6 angstrom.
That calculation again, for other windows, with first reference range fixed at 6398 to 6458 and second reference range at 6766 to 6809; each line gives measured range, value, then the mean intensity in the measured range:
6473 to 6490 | 0.1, 1.05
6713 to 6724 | 0.1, 1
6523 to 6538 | 0.9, 0.98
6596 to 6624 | -0.9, 1.06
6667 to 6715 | 0.2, 1.01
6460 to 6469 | -0.2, 1.07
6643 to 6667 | -0.1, 1.03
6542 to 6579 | 1.9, 0.982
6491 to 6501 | 0.6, 0.983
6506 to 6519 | 0.1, 1.04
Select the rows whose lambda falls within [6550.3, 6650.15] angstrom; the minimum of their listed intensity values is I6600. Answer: 0.8068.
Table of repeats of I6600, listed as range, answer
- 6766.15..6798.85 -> 0.8149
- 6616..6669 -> 0.9113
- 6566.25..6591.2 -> 0.8701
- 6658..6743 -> 0.8646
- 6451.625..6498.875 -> 0.8261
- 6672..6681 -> 0.9276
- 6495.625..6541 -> 0.8594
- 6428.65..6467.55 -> 0.9467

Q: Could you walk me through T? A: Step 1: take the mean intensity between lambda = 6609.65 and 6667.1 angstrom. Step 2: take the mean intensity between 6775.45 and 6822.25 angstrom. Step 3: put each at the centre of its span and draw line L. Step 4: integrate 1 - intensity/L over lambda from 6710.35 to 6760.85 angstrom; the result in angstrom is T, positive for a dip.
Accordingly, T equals 1.6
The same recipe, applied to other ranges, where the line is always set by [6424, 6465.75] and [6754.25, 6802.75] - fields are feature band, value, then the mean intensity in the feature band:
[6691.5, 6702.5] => -0.1 angstrom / 1.02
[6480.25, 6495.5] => 0.5 angstrom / 1.02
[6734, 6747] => 0.2 angstrom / 0.98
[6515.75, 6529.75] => 0.5 angstrom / 1.01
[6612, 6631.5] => -0.7 angstrom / 1.07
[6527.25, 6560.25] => 1.4 angstrom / 1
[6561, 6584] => 1.4 angstrom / 0.975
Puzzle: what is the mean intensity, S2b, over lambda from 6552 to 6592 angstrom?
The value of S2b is 1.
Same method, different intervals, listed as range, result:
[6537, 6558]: 1.03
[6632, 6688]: 1.02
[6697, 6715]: 1.03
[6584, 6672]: 1.04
